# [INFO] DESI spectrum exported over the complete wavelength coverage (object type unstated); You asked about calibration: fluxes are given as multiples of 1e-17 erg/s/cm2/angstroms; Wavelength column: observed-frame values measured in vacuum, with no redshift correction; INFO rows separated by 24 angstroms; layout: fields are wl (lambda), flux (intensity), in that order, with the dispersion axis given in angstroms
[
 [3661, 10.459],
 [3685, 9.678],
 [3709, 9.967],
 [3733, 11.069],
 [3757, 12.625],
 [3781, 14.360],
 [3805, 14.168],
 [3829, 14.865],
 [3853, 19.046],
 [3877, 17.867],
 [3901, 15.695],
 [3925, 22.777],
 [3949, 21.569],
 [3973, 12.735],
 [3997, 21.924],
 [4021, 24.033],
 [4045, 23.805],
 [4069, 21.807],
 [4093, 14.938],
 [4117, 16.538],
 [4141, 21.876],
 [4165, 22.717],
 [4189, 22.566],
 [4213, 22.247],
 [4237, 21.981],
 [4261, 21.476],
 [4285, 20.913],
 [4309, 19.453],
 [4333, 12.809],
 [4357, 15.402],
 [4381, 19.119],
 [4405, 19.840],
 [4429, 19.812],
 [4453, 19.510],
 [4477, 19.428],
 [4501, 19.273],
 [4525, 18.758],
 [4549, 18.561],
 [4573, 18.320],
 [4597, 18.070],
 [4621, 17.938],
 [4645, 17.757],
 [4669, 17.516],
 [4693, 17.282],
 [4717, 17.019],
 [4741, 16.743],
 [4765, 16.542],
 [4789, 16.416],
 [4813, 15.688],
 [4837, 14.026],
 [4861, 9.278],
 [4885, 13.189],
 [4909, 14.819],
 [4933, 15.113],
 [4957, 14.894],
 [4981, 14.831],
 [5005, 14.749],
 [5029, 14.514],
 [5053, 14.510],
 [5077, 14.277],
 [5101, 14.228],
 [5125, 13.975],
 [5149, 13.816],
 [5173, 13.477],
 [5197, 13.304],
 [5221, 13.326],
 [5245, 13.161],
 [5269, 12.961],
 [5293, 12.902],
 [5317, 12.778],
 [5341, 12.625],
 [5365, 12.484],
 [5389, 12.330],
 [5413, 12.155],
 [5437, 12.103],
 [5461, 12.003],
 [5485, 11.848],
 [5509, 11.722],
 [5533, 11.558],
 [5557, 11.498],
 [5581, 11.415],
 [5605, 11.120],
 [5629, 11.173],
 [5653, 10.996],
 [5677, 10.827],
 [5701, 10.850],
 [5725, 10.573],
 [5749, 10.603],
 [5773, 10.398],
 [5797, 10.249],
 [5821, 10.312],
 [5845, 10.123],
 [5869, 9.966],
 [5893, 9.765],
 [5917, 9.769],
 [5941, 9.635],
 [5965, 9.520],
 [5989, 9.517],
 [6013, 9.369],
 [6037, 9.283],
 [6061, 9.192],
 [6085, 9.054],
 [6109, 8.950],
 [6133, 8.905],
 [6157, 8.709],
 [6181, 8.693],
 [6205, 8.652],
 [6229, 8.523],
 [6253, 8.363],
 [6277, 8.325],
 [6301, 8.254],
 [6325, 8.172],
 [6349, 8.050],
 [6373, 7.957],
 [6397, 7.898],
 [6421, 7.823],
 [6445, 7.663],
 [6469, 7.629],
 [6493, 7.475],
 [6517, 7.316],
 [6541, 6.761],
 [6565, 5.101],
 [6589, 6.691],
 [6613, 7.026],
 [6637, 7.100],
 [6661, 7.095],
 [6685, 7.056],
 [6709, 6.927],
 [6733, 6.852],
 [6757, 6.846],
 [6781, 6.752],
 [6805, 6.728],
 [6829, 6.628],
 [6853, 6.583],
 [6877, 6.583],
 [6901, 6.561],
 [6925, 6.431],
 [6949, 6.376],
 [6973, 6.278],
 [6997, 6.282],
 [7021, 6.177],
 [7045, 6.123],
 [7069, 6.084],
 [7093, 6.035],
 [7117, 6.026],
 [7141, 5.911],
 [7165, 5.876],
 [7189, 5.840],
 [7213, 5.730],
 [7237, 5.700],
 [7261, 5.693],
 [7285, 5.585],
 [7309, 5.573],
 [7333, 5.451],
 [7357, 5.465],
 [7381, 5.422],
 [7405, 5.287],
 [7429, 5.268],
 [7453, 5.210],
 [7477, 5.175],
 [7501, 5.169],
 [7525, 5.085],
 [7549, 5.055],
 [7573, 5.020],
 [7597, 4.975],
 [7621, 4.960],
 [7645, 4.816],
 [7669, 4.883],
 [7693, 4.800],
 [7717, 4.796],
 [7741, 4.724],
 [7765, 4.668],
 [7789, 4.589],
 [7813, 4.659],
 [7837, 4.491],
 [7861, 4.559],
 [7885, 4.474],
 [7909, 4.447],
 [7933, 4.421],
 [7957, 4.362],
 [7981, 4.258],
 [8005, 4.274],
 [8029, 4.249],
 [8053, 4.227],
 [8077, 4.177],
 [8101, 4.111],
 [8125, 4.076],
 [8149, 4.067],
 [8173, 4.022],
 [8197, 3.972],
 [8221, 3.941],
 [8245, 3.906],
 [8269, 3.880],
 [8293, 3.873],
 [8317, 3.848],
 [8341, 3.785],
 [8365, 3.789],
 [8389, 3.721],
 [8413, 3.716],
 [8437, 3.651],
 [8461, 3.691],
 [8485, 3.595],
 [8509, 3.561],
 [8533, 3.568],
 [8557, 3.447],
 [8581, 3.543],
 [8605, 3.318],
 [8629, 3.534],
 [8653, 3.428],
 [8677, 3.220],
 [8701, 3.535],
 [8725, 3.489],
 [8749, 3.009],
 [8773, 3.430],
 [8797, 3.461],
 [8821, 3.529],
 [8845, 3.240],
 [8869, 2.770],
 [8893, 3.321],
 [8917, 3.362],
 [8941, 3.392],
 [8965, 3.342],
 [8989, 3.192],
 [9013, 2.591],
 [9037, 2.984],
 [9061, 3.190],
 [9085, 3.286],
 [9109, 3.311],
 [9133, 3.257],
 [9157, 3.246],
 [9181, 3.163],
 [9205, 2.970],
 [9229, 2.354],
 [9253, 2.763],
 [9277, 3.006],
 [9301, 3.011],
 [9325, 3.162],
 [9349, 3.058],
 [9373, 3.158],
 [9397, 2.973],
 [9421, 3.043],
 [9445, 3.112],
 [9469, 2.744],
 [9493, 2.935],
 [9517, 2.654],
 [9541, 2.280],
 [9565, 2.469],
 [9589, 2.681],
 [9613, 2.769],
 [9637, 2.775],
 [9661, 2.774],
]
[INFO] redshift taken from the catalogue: 0.000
